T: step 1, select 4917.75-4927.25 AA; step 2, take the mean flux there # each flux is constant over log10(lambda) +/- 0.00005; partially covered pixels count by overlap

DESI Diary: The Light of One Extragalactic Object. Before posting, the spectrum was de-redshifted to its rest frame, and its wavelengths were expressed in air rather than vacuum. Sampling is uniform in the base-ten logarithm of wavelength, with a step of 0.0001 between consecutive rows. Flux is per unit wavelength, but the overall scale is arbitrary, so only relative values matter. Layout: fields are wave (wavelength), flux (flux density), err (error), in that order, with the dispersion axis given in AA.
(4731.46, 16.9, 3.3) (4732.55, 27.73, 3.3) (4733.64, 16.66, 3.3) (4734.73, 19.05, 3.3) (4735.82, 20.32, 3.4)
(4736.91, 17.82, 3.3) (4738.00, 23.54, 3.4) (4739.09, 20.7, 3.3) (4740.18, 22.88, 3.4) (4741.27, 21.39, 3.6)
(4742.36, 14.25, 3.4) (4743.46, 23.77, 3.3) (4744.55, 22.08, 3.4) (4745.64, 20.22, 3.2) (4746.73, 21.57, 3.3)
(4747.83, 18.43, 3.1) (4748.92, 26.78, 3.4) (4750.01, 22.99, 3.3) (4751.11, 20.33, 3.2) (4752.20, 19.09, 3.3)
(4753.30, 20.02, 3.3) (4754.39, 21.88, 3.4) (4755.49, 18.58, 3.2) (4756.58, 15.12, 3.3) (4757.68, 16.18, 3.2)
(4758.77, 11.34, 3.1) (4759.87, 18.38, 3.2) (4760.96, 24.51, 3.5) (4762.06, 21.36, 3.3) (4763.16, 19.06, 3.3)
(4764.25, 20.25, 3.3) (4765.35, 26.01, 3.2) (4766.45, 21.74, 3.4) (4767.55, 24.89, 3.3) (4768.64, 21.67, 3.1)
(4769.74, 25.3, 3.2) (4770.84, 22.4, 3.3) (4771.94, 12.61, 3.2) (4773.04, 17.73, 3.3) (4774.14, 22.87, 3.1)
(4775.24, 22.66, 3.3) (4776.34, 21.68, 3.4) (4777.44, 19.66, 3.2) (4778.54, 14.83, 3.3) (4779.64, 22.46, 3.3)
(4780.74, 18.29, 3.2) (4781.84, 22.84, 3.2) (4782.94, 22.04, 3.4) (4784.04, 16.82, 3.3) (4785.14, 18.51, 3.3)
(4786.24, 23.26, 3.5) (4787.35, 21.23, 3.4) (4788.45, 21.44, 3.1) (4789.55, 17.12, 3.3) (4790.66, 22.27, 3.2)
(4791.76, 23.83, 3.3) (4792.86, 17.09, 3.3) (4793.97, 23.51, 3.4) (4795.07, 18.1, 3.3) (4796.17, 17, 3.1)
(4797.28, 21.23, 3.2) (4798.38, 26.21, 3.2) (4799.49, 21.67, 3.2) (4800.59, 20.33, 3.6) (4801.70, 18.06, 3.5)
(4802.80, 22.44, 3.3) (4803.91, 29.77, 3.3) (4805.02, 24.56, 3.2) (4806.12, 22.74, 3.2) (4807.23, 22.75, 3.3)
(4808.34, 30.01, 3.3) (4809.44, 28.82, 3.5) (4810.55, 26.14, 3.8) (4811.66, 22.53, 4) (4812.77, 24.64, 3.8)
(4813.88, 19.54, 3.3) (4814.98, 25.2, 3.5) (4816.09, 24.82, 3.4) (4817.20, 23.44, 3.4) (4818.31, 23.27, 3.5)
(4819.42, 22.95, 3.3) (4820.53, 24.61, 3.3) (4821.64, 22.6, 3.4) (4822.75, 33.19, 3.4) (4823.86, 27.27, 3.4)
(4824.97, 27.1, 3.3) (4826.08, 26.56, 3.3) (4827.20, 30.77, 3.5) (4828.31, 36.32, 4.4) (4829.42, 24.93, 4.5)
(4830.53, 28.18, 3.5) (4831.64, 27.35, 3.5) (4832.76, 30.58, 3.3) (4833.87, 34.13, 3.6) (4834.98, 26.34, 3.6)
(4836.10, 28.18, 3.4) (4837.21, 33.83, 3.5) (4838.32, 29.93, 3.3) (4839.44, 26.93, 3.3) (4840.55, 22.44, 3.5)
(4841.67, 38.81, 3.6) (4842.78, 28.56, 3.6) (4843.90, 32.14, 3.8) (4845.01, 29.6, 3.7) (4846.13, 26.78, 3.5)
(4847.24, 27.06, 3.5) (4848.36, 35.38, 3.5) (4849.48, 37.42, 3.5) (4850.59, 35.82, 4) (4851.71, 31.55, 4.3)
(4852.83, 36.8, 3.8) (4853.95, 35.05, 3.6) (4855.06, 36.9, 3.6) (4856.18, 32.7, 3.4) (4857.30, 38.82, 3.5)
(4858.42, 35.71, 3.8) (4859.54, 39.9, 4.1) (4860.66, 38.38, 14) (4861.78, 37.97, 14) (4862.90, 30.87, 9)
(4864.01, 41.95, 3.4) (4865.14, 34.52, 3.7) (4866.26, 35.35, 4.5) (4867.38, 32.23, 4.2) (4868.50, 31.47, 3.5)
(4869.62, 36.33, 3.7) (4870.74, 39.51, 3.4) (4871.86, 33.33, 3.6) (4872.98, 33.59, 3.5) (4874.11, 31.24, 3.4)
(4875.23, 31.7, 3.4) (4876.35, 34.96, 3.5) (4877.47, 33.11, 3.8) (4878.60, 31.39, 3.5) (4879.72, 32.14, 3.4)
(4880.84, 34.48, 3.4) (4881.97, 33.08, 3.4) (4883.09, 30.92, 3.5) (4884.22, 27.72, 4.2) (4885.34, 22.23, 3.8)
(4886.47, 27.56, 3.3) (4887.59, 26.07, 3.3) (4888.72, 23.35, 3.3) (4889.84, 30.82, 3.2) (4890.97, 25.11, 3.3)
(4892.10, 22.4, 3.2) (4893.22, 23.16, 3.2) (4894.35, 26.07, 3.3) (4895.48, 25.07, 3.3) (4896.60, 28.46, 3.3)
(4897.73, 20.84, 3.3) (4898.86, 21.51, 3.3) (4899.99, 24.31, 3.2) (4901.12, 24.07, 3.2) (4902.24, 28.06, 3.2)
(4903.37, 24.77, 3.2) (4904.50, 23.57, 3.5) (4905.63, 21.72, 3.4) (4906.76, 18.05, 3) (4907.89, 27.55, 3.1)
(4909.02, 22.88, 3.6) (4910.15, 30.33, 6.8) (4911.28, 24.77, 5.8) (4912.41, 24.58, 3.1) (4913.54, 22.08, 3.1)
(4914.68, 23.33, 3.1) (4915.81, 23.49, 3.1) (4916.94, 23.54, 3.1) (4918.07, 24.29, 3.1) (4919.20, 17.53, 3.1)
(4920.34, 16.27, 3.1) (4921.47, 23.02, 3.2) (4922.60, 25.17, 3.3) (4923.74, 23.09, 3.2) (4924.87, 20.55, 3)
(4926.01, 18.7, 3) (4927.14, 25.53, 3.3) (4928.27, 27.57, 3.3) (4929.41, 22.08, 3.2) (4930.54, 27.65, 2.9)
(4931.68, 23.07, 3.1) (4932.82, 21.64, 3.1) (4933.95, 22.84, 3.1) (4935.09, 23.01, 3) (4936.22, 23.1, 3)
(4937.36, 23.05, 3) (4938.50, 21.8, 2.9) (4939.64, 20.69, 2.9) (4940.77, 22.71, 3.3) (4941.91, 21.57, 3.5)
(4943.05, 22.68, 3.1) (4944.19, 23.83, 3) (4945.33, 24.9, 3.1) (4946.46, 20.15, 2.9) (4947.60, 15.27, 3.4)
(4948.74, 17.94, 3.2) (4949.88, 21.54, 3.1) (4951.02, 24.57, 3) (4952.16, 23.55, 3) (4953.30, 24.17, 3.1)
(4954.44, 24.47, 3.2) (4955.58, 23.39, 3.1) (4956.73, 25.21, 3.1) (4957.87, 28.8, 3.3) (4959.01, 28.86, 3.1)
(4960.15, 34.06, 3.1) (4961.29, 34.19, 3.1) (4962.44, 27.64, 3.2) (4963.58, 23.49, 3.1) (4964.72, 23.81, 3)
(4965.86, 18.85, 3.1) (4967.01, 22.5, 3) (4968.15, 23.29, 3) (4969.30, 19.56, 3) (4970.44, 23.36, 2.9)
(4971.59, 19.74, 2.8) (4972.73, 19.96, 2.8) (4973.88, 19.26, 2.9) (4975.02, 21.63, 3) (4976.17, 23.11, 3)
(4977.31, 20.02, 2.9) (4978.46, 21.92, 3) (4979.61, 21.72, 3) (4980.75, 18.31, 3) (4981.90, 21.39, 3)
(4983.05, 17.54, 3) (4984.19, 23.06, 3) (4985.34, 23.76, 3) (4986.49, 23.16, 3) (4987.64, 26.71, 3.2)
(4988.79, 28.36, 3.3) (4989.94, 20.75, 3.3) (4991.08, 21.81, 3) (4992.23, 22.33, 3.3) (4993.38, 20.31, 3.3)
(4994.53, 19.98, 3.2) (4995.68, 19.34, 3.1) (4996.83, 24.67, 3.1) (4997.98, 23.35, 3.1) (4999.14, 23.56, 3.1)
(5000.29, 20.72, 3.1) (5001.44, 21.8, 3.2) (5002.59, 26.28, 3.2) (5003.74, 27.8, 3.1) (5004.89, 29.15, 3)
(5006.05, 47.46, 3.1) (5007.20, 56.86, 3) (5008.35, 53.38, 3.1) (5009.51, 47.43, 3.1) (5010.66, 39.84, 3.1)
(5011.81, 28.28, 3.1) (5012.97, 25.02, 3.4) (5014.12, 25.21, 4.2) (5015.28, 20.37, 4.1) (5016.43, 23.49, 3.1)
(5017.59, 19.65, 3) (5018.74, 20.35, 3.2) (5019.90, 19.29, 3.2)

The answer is 21.3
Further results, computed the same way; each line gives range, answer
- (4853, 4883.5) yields 34.8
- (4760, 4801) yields 20.9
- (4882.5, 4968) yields 24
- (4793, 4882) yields 29.5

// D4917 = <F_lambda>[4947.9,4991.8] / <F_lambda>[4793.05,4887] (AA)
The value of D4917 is 0.79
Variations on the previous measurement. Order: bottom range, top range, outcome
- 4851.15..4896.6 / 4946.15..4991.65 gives 0.72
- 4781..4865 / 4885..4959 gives 0.86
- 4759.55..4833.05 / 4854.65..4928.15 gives 1.22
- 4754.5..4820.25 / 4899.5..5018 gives 1.14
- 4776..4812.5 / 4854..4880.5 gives 1.60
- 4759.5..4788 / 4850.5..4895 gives 1.55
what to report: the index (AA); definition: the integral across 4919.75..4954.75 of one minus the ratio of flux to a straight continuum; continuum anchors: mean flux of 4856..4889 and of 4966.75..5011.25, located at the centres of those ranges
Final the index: 8.0 AA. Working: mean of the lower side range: 33.2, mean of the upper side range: 25.8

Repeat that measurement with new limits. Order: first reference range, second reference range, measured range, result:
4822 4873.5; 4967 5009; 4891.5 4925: 6.6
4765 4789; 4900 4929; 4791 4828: -4.5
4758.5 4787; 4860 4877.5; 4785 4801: 1.8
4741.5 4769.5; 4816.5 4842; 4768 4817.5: 5.1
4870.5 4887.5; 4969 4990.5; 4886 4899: 2.2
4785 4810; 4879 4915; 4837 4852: -4.5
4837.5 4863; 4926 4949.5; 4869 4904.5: 0.5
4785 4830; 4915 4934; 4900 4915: -0.9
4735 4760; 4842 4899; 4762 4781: 1.1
